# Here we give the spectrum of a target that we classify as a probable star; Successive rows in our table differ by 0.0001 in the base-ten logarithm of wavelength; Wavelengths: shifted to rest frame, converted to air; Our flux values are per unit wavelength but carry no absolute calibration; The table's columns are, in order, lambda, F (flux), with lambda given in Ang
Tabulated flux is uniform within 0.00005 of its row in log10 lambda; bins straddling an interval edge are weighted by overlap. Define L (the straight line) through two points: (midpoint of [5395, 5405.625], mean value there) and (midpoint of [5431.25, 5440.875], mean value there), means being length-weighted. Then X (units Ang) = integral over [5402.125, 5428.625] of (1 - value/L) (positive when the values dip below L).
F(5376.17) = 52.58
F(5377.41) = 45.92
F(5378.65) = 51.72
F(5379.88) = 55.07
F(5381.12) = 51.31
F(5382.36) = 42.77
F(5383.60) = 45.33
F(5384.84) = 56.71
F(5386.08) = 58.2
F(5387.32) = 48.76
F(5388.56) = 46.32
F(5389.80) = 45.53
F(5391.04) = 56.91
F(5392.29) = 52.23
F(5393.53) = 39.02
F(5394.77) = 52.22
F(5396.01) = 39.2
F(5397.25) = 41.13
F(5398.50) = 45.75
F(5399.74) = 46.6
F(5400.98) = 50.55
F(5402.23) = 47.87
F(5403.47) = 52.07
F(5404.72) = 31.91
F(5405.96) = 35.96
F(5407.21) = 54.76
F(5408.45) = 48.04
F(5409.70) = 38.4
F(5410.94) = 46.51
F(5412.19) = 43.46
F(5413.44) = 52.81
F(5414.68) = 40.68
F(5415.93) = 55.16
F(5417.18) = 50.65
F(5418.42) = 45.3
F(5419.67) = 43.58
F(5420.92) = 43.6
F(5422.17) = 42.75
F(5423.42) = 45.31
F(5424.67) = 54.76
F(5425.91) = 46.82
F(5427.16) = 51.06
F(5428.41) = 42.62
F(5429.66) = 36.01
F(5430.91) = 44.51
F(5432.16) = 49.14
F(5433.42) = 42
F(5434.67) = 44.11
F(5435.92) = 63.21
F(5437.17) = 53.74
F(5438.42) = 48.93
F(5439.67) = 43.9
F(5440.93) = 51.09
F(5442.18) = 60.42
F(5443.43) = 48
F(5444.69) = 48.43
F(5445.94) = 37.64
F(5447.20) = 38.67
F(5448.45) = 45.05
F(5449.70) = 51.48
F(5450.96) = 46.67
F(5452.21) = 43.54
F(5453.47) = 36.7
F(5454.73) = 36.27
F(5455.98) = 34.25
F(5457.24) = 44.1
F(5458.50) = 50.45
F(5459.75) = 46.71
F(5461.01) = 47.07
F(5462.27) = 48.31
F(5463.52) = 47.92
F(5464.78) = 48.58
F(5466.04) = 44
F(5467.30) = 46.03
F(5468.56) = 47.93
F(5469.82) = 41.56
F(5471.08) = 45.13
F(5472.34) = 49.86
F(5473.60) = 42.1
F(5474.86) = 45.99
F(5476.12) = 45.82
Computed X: 0.2 Ang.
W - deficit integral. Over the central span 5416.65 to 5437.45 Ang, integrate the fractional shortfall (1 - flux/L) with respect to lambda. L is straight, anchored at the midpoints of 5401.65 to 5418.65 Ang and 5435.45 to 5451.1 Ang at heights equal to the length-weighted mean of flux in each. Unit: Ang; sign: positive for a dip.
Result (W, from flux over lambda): 0.3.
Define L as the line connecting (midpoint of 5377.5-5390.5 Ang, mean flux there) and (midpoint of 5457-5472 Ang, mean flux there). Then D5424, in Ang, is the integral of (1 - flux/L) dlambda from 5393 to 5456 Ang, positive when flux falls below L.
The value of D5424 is 3.2 Ang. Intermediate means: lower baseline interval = 50.1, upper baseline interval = 46.6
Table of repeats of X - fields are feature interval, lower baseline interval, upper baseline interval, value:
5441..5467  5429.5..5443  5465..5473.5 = 1.1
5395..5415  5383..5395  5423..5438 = 1.7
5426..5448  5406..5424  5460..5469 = -0.3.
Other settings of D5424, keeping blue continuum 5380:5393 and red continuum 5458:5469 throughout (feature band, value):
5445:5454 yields 0.9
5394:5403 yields 0.7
